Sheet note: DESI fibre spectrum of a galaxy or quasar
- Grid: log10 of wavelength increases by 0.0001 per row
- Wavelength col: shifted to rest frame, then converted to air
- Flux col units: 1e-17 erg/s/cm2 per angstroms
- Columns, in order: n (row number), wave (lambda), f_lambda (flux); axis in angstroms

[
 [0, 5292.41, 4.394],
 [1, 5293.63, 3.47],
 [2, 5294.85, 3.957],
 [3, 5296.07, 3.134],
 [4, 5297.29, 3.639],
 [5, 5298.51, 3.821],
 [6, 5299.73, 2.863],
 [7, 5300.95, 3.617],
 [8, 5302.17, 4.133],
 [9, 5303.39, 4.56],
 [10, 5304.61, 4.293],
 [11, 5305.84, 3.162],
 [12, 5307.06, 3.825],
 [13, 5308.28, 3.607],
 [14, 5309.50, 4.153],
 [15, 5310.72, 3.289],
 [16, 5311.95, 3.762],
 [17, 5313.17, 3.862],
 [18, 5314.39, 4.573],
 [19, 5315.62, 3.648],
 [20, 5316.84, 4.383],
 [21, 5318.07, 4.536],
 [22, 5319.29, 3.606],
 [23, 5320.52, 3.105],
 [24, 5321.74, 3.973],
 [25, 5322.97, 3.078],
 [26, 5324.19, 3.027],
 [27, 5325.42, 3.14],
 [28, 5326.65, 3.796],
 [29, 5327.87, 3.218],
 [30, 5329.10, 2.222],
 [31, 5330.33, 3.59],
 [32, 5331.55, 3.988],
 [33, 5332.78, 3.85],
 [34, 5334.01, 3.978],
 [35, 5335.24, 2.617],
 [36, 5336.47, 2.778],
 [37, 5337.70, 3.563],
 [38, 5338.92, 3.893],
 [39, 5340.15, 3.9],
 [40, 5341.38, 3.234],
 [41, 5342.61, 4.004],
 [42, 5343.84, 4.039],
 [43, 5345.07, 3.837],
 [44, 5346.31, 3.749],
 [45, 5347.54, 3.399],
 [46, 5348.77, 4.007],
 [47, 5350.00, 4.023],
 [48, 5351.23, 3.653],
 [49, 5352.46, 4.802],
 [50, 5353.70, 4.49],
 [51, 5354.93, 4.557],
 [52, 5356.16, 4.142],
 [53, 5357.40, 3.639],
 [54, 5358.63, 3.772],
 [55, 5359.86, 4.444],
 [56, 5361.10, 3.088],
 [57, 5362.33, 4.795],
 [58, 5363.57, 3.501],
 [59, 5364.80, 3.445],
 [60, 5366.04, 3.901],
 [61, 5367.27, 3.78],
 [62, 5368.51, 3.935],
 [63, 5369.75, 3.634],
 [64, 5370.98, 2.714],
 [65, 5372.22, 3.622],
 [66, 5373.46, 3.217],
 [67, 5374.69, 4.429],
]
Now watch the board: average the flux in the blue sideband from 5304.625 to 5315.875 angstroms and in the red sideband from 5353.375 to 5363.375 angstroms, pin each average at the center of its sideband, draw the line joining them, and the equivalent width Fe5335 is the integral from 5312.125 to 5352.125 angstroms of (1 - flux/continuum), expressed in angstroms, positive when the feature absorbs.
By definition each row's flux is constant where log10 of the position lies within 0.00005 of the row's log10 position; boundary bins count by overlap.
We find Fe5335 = 2.9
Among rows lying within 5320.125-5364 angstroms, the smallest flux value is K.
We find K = 2.222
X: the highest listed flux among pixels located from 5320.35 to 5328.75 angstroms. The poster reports 3.973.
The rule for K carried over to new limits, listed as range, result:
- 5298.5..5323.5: 2.863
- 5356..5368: 3.088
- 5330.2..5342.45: 2.617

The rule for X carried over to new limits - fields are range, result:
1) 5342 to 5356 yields 4.802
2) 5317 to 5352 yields 4.536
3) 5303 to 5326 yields 4.573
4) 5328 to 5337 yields 3.988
